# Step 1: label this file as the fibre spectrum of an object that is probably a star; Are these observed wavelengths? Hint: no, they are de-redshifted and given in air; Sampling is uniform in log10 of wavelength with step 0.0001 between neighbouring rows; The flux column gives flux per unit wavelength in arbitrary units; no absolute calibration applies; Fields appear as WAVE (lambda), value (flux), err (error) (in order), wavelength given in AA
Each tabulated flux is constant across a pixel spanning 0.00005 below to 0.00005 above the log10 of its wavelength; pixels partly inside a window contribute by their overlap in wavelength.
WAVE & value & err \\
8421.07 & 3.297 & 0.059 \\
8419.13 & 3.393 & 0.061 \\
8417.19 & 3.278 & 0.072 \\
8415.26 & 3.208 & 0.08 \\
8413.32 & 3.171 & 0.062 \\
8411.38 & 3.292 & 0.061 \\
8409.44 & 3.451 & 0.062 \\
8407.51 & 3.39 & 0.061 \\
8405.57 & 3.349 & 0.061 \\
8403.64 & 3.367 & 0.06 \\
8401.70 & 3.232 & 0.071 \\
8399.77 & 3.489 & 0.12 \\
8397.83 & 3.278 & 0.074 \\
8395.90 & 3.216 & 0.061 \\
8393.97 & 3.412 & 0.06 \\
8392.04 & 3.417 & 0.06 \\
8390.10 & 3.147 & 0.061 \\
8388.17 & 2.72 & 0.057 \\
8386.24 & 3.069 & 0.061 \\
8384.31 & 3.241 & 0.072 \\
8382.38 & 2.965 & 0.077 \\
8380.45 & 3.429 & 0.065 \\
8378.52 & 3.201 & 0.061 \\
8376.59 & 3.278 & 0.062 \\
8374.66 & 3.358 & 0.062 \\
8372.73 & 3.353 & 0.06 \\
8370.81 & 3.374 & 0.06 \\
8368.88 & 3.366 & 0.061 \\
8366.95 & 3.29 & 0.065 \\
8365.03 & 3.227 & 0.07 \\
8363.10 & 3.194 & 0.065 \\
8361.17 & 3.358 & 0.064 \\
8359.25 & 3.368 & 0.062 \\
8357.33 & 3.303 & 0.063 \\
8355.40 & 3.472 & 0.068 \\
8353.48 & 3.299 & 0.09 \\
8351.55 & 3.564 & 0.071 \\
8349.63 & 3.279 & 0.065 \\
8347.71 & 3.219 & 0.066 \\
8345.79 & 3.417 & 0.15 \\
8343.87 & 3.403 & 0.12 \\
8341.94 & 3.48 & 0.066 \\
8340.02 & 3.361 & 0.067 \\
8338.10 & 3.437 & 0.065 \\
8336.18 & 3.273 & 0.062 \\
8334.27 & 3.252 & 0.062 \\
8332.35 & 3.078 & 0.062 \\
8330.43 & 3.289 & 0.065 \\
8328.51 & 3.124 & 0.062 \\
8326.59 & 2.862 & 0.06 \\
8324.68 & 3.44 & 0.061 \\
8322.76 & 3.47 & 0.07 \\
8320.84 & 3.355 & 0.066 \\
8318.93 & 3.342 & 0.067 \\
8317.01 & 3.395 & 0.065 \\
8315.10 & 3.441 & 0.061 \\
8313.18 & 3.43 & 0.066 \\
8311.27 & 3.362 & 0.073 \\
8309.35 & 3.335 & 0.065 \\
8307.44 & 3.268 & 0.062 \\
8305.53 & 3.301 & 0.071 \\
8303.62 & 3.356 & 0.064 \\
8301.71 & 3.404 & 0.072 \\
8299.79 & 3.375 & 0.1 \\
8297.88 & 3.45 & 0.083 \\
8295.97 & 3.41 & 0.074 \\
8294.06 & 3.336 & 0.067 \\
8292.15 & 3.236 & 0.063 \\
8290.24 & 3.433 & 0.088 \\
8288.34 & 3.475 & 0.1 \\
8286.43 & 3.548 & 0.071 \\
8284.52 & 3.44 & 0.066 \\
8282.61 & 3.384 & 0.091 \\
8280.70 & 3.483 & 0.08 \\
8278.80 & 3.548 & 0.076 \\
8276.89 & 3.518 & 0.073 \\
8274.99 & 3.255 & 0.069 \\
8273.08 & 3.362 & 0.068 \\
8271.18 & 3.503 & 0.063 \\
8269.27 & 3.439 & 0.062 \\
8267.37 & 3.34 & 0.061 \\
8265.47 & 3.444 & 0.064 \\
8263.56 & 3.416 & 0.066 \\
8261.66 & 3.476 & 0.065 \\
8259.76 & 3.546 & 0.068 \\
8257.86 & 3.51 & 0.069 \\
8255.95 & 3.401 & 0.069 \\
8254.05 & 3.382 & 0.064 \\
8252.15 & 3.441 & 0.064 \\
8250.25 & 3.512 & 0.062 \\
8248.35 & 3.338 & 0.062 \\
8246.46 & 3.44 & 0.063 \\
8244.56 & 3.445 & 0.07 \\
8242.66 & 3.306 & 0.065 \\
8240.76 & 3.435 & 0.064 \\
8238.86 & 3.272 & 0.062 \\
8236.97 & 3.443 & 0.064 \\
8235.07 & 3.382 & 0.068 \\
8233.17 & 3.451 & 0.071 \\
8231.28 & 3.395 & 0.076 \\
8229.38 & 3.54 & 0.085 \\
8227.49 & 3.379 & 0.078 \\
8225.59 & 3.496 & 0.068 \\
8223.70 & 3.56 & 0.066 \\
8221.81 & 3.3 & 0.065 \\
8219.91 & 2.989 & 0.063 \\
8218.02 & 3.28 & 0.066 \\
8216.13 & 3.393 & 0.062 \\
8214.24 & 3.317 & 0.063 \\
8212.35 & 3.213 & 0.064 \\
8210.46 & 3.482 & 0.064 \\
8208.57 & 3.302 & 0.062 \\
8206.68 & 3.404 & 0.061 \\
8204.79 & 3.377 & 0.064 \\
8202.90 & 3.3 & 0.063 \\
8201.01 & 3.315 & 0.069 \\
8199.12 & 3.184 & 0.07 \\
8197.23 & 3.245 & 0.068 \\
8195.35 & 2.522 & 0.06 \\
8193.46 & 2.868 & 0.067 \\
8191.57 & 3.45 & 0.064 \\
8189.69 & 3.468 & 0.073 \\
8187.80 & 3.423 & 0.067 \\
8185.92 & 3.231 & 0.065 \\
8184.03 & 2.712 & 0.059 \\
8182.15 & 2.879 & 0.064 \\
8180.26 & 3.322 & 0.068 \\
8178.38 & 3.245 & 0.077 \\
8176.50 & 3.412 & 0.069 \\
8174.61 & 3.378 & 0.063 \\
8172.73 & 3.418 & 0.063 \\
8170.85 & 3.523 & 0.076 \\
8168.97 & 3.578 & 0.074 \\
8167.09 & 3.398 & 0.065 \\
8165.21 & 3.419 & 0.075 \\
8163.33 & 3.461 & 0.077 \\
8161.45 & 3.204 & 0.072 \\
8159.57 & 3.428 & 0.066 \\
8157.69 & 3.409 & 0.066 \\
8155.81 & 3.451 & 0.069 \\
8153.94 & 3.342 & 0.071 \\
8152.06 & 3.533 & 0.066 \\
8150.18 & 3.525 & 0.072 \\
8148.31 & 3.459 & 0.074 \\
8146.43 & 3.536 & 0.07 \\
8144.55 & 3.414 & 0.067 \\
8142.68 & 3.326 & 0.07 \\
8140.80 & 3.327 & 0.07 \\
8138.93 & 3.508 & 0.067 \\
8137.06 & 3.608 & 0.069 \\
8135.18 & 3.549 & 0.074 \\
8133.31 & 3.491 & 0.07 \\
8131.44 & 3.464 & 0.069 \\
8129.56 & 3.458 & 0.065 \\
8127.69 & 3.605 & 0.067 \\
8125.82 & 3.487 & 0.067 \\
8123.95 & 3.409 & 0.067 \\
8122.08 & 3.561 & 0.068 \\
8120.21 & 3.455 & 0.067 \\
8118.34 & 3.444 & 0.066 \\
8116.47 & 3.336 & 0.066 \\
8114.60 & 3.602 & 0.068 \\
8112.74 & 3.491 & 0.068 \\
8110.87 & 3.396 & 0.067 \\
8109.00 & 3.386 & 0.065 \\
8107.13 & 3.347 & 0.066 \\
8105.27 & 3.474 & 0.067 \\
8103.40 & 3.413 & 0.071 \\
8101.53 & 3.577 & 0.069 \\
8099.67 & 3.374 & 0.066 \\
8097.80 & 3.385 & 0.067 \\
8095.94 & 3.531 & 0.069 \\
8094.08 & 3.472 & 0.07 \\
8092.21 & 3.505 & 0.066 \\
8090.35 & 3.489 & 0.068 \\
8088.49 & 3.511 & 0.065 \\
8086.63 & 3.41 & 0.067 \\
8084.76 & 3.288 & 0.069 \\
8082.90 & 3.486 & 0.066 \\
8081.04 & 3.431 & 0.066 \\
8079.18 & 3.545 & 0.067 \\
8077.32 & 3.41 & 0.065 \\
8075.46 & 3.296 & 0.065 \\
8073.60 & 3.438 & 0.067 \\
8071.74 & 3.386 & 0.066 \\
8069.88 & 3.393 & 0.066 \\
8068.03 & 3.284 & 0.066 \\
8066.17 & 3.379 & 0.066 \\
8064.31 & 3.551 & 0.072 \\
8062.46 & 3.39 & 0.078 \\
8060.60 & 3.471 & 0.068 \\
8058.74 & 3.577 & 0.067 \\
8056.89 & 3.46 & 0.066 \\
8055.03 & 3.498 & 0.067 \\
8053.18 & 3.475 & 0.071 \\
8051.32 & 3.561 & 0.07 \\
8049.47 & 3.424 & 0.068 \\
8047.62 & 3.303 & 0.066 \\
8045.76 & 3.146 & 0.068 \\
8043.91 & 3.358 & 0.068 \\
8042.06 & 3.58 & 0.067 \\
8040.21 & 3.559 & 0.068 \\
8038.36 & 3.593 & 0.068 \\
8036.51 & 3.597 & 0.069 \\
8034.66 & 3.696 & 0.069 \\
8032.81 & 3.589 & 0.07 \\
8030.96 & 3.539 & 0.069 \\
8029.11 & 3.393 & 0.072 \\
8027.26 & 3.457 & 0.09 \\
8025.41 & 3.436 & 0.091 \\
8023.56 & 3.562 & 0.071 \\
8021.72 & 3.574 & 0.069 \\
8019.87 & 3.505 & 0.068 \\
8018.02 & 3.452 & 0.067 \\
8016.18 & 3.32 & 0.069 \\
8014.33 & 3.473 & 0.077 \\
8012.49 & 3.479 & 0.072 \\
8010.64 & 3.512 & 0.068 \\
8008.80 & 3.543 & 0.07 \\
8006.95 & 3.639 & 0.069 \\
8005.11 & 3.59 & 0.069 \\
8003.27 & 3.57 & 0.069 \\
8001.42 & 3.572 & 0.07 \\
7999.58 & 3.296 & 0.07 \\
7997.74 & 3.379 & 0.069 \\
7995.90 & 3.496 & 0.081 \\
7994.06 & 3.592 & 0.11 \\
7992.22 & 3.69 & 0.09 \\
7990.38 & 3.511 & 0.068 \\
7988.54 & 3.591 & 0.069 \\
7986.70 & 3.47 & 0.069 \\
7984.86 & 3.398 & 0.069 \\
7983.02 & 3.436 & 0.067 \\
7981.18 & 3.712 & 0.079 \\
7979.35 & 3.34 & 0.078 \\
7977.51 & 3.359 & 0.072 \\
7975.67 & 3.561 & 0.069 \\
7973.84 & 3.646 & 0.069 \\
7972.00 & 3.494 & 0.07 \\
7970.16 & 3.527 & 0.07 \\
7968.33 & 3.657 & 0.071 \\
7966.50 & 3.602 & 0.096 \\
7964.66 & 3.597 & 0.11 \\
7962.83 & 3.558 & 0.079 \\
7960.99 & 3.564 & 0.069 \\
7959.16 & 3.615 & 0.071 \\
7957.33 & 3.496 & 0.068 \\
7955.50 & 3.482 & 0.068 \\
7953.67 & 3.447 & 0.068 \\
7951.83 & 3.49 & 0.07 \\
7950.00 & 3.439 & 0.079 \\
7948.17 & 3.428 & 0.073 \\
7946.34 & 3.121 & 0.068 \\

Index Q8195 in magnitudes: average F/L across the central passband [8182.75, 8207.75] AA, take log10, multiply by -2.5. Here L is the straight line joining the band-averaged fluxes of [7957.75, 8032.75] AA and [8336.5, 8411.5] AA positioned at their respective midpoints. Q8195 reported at 0.072 mag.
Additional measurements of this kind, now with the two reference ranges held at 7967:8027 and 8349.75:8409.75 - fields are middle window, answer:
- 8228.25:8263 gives -0.019 mag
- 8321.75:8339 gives 0.025 mag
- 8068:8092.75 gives 0.013 mag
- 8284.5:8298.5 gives -0.022 mag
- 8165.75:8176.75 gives -0.012 mag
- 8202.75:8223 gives 0.026 mag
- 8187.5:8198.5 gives 0.084 mag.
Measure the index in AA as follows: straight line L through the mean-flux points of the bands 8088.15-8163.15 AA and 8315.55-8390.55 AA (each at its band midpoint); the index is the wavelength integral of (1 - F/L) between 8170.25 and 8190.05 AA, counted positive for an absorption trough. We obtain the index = 0.9 AA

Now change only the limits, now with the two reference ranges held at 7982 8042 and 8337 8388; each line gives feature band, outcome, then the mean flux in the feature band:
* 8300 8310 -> 0.0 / 3.34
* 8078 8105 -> 0.1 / 3.46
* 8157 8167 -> 0.1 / 3.38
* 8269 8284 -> -0.3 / 3.44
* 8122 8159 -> -0.3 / 3.47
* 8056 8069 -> 0.2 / 3.45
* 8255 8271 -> -0.4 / 3.45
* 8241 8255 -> -0.1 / 3.41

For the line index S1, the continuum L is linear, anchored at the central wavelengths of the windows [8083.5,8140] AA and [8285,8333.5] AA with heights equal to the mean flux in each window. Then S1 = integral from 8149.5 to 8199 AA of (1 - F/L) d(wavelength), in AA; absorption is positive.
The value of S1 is 1.9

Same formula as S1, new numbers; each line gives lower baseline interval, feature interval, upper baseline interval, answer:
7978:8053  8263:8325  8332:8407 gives -1.15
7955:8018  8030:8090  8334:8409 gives 0.41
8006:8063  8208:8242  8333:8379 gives 0.31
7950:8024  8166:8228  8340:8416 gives 2.14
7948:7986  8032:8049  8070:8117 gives -0.08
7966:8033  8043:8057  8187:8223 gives 0.20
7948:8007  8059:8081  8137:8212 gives 0.09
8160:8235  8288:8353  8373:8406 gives -1.47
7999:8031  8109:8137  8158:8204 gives -1.13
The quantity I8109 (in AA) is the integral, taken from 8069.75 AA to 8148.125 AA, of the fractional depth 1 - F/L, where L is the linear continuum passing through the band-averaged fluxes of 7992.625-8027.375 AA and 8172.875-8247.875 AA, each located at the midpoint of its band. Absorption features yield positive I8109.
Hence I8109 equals -1.2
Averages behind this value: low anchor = 3.5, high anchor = 3.3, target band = 3.45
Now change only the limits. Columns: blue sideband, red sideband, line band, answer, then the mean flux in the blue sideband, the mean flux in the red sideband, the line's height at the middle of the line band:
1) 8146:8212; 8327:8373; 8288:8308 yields -0.3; 3.32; 3.32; 3.32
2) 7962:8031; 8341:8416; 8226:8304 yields -1.4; 3.51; 3.3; 3.36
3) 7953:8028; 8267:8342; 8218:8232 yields 0.1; 3.52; 3.36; 3.4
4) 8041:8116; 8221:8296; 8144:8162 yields 0.0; 3.44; 3.43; 3.43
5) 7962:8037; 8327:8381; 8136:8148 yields -0.1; 3.52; 3.32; 3.44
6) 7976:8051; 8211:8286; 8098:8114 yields 0.1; 3.49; 3.41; 3.46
